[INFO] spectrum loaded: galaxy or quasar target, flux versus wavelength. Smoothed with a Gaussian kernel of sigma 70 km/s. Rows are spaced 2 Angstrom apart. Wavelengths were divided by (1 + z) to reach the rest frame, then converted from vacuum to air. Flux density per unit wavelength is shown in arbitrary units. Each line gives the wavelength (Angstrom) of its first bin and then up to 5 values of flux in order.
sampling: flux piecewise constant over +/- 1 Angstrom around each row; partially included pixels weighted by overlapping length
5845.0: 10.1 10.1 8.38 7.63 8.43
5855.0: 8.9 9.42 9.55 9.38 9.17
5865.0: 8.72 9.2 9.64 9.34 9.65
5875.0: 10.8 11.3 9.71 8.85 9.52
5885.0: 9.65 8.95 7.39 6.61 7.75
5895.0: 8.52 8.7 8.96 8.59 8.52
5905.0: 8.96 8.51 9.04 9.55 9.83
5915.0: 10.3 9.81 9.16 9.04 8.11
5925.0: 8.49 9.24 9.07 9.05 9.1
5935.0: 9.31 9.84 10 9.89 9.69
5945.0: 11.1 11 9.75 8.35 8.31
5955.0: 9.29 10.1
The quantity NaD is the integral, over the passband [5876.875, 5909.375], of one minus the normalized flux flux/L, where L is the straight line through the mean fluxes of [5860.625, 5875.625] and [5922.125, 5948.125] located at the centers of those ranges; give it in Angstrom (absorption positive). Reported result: 2.62 Angstrom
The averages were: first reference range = 9.46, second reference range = 9.54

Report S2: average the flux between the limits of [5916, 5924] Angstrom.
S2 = 9.03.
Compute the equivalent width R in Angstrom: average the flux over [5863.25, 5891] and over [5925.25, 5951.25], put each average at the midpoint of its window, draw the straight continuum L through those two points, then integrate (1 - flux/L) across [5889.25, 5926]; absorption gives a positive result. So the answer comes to 2.8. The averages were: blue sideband 9.33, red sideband 9.65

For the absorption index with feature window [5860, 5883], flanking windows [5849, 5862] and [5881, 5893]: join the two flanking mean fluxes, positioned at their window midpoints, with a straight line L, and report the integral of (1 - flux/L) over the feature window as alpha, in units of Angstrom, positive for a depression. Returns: -2.65 Angstrom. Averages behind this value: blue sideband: 8.85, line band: 9.61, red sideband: 8.4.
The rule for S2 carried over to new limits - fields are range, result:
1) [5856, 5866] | 9.25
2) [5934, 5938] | 9.57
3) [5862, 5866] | 8.95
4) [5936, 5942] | 9.91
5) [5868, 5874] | 9.54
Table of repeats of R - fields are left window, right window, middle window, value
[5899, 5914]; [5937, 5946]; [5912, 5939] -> 0.90 Angstrom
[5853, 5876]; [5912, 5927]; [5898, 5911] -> 0.65 Angstrom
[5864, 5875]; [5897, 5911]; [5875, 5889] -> -0.55 Angstrom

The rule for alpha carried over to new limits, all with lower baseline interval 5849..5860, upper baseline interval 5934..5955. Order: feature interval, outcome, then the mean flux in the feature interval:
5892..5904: 0.9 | 8.51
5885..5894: 1.2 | 7.89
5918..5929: 0.8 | 8.83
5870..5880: -1.3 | 10.2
